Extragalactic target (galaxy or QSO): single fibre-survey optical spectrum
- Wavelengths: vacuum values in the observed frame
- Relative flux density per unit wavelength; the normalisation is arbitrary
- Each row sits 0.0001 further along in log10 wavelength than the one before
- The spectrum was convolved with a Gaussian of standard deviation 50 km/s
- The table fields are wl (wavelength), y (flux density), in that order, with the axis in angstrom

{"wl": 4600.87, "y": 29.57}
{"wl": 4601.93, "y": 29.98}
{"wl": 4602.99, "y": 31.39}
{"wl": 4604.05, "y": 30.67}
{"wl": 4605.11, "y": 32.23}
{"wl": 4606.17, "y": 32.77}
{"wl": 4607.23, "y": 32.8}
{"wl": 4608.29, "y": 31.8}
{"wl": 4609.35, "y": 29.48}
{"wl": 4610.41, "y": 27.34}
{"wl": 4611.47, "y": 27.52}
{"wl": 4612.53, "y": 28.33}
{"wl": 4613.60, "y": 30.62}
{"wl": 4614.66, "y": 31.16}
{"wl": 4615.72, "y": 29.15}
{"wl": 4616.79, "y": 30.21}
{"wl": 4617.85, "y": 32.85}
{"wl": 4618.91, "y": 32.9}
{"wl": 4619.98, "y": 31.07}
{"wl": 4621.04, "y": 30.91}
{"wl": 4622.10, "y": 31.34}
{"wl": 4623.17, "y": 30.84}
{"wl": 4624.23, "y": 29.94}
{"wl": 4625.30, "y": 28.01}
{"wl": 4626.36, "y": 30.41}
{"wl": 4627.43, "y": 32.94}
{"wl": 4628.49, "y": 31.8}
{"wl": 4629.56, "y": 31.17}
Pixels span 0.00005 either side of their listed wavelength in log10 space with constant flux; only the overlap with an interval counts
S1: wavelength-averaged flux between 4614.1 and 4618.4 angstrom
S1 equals 30.9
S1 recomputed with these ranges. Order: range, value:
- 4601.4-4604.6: 30.7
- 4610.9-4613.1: 27.9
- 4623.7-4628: 30.4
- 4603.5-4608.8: 32.1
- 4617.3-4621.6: 32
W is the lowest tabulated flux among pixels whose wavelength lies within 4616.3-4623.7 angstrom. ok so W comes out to 30.21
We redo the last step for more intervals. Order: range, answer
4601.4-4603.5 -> 29.98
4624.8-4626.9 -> 28.01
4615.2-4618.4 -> 29.15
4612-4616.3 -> 28.33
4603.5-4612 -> 27.34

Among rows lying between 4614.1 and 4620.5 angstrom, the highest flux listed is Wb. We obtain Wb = 32.9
